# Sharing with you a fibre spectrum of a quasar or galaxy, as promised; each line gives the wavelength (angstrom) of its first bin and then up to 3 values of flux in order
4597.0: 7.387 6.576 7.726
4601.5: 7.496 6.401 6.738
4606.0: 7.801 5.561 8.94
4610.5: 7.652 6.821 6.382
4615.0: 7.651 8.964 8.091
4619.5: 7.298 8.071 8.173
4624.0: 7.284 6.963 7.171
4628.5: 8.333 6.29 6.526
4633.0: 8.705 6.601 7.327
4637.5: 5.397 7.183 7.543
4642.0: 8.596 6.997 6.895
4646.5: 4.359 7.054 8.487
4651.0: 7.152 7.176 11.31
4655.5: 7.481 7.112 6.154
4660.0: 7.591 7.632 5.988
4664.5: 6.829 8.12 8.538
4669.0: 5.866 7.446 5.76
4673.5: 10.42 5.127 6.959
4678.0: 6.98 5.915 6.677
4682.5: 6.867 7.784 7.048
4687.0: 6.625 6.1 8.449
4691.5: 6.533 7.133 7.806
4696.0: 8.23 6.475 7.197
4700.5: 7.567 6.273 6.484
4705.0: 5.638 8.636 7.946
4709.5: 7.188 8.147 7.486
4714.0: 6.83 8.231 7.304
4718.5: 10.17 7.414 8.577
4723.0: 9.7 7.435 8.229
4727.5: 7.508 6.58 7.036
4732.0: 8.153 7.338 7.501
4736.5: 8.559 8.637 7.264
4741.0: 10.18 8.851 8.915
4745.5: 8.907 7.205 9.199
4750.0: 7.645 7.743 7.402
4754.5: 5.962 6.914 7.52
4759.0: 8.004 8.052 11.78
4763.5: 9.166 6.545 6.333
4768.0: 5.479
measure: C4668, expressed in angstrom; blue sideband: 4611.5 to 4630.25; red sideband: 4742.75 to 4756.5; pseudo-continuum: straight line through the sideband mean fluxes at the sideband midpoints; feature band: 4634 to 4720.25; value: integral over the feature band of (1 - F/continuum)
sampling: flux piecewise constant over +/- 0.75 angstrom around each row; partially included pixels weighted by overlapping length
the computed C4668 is 4.7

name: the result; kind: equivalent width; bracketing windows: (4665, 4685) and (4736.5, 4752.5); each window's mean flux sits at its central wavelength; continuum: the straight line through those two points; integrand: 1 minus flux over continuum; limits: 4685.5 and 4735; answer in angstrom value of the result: 1.8 angstrom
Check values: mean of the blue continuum 7.11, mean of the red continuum 8.44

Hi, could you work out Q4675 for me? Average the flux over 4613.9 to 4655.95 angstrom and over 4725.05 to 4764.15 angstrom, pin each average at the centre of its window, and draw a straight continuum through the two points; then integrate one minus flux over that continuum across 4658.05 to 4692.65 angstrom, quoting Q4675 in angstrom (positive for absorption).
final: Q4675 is 3.0 angstrom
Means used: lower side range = 7.46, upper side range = 8.08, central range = 7.03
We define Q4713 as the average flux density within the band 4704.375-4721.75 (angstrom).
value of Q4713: 7.79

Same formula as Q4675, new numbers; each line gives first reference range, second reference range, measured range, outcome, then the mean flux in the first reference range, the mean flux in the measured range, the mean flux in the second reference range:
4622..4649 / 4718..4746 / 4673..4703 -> 2.5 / 7.08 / 7.08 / 8.24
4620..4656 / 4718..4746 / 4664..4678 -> 0.8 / 7.38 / 7.22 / 8.24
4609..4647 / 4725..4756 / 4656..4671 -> 0.7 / 7.3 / 7.13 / 7.91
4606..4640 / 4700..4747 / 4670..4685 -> 1.3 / 7.35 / 6.99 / 7.88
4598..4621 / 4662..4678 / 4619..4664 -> -0.4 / 7.37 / 7.29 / 7.11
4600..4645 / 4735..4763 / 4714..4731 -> 0.2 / 7.34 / 7.98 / 8.25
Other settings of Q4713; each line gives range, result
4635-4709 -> 7.16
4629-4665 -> 7.19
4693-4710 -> 7.22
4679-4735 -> 7.43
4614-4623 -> 7.99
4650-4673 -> 7.39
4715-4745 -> 8.18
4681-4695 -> 7.11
